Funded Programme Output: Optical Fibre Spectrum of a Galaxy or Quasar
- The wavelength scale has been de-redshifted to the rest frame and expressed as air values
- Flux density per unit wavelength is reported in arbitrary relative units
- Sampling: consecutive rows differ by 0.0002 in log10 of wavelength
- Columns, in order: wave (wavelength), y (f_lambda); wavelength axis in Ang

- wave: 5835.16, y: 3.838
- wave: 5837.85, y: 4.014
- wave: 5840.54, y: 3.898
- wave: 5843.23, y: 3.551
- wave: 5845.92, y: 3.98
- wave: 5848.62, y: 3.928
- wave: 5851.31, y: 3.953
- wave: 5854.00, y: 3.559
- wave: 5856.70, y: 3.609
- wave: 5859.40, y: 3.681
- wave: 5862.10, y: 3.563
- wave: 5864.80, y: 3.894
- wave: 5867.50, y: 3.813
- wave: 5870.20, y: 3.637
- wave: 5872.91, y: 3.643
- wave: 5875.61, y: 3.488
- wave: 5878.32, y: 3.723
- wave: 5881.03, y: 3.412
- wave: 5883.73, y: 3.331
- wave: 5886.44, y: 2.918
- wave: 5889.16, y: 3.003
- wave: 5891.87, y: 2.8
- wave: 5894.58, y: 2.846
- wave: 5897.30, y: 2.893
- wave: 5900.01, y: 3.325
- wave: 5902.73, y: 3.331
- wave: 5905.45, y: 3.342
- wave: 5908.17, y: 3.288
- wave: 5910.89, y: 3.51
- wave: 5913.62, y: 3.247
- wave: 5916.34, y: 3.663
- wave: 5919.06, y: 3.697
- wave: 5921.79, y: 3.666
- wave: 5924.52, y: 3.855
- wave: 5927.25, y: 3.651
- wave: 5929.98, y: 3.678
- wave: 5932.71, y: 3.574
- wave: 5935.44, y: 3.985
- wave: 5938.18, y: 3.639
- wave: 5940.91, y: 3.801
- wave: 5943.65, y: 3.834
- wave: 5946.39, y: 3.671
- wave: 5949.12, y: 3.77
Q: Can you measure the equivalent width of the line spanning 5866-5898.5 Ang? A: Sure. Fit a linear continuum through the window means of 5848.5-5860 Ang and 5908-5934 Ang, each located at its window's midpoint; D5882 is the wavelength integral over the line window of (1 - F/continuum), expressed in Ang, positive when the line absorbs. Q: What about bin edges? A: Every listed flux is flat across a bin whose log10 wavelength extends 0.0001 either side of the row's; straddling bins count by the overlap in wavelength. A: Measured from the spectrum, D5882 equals 3.4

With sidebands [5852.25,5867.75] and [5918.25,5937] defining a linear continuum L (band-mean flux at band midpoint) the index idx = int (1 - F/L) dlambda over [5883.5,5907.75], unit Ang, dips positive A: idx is 4.1 Ang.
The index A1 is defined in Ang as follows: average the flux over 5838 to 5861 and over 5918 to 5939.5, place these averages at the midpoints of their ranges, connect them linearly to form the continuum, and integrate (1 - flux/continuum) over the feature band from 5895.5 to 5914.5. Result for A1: 2.38 Ang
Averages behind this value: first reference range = 3.78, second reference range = 3.72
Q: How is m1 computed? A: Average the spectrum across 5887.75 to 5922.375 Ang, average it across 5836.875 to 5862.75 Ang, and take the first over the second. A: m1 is 0.9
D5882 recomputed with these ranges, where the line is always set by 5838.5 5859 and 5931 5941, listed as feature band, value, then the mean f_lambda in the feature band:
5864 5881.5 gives 0.5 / 3.66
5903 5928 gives 1.4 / 3.53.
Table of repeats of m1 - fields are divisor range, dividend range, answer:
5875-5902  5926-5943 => 1.18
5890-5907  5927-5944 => 1.21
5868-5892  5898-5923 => 1.02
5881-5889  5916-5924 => 1.17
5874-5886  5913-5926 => 1.06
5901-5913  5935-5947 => 1.12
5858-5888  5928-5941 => 1.05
